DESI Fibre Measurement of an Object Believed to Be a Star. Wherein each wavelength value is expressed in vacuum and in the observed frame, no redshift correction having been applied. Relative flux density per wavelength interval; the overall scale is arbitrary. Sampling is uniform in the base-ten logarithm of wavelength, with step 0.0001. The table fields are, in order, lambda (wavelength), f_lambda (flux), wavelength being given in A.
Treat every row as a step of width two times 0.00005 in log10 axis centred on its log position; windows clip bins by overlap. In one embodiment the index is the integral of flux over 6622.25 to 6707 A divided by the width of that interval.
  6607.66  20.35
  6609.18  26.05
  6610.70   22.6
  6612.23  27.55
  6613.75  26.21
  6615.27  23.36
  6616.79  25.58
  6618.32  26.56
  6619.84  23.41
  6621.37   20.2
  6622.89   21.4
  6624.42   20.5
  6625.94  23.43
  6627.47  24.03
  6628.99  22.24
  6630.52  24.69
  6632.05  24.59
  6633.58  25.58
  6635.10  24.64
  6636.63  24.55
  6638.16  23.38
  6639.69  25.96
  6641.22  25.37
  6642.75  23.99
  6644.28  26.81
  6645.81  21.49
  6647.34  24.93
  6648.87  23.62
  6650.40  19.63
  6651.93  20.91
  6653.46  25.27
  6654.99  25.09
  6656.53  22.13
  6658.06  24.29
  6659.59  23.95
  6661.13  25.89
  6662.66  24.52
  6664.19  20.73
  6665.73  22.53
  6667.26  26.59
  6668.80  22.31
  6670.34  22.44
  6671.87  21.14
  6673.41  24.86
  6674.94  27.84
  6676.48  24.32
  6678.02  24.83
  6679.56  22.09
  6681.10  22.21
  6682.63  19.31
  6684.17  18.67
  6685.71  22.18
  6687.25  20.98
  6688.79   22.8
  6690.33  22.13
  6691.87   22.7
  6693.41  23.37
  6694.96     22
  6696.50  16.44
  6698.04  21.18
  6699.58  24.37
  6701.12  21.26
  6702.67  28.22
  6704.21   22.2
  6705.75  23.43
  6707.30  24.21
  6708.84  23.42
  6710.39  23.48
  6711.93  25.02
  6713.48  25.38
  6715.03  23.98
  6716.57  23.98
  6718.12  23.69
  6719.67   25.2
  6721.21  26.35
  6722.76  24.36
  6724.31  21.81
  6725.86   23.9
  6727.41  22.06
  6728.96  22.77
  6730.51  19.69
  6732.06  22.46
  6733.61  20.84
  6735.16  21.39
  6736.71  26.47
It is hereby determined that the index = 23.2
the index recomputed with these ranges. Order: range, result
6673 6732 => 23.1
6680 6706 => 21.9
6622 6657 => 23.7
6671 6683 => 23.5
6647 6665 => 23.4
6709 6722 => 24.6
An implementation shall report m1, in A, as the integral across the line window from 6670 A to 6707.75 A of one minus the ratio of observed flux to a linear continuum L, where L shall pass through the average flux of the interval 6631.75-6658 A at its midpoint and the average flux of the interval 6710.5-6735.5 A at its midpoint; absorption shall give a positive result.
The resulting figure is 1.6 A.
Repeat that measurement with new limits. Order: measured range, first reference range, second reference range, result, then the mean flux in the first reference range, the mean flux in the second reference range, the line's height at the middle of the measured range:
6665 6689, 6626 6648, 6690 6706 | 0.3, 24.4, 22.5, 23.1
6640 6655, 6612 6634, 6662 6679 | 0.1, 23.8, 23.8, 23.8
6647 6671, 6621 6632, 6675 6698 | -1.3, 22.6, 21.9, 22.2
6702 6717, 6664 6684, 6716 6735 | -0.8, 23.1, 23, 23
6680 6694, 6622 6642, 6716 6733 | 1.1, 23.8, 23.3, 23.5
